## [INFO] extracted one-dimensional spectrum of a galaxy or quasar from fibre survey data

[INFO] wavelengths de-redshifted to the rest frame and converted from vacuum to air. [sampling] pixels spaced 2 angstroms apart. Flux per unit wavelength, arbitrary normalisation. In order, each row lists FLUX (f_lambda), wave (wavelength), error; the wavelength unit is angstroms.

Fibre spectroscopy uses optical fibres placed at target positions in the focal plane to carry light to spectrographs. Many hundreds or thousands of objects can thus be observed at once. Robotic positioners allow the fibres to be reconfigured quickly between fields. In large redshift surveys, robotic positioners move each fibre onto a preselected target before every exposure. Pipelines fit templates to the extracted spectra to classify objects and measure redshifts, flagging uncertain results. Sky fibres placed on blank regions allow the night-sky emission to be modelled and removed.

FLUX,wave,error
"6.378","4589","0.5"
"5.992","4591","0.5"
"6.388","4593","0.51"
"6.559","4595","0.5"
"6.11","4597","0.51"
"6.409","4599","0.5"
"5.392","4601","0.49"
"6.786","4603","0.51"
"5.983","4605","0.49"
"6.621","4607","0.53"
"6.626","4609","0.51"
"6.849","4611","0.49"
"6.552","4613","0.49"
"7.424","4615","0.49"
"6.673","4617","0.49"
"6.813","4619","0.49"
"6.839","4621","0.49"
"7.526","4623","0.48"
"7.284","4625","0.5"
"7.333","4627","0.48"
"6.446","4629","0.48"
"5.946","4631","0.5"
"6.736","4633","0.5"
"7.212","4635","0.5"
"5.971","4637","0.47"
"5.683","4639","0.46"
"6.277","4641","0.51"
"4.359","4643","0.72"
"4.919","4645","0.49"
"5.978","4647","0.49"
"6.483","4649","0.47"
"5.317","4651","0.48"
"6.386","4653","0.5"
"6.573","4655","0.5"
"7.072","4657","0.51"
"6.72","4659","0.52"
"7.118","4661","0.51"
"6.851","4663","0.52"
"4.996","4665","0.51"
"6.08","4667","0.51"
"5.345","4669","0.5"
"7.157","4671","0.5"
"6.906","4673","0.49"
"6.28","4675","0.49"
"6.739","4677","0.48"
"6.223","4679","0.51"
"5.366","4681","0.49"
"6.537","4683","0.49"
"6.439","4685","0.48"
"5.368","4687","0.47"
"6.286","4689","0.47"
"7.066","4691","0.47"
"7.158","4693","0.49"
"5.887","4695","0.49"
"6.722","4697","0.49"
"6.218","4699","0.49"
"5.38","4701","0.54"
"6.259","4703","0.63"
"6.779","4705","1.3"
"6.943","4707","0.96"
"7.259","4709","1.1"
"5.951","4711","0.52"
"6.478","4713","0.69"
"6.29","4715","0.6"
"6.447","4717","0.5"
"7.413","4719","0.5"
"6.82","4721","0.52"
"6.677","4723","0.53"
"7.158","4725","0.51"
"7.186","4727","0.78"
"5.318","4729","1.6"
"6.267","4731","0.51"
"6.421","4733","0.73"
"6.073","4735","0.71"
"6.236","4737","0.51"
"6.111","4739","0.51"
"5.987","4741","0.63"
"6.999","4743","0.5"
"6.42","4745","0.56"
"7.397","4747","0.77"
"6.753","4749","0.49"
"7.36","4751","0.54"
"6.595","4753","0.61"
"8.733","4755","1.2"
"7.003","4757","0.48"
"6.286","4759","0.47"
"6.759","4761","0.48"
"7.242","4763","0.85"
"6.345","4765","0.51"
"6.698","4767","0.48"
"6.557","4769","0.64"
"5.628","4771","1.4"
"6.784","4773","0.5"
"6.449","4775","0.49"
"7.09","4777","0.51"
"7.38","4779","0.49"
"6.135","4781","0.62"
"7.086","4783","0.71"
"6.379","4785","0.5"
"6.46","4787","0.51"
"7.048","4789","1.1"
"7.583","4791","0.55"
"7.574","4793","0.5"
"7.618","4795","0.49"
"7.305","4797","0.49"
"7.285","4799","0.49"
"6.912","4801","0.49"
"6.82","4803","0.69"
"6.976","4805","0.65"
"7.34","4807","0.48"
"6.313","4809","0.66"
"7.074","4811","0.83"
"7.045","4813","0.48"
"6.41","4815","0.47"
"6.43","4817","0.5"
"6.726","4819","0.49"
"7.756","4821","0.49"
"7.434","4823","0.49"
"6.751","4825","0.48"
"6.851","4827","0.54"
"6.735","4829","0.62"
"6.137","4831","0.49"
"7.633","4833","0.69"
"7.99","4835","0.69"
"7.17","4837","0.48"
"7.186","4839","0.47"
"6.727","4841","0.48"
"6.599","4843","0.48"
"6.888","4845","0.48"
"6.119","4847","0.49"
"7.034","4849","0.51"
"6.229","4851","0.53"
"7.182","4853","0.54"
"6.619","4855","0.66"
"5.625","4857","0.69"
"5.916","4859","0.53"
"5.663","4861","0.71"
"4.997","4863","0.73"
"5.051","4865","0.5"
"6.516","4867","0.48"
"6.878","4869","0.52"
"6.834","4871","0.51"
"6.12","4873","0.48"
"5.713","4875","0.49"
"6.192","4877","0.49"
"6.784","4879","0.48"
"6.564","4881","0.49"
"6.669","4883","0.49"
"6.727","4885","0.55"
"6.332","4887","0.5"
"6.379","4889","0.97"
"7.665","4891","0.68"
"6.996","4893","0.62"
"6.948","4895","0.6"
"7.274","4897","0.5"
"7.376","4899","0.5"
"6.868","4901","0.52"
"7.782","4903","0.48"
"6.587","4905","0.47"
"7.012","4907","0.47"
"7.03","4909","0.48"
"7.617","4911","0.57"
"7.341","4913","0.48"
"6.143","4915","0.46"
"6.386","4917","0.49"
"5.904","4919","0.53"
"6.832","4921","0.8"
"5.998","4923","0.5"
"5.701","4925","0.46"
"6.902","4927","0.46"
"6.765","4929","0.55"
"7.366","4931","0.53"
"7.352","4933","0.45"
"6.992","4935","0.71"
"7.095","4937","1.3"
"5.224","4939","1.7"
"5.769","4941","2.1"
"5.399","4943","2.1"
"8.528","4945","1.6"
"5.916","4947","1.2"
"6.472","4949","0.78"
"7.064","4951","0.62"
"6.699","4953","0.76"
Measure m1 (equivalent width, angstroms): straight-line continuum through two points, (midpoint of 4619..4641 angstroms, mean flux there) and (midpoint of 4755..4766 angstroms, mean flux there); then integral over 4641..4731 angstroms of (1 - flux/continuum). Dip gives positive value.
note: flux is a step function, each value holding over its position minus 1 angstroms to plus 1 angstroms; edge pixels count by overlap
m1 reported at 5.9 angstroms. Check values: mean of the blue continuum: 6.68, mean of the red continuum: 6.91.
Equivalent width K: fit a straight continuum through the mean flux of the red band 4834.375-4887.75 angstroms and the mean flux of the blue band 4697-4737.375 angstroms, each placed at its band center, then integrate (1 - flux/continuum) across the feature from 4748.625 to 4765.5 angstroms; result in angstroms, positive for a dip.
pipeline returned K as -1.5 angstroms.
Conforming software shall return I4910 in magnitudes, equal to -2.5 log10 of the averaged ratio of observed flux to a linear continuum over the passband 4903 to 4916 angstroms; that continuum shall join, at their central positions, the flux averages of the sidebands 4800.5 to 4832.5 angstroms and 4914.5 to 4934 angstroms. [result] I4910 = -0.07 mag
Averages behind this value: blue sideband 6.87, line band 7.02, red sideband 6.54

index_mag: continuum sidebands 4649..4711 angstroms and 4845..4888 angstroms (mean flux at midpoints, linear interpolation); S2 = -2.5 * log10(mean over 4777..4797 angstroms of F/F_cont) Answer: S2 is -0.12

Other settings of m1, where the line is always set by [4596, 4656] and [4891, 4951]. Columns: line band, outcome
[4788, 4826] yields -2.6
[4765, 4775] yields 0.2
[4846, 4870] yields 1.9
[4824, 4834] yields -0.3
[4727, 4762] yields -0.6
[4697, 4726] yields -0.4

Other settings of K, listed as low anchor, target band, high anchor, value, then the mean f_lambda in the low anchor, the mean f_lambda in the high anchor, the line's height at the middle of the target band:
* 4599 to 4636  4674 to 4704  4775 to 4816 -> 2.5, 6.72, 6.98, 6.82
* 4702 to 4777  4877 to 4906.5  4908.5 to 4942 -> -1.3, 6.66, 6.61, 6.62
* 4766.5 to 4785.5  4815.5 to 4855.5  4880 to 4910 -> -0.7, 6.62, 6.95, 6.79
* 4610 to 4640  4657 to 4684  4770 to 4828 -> 1.7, 6.75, 6.92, 6.8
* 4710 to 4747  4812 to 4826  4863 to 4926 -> -0.8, 6.48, 6.63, 6.56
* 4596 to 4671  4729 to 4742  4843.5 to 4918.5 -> 0.7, 6.38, 6.59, 6.47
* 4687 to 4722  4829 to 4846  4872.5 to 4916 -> -0.7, 6.52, 6.83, 6.74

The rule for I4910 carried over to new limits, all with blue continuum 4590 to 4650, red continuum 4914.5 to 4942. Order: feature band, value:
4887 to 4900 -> -0.09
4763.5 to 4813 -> -0.07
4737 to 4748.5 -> -0.02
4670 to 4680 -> -0.04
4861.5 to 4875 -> 0.07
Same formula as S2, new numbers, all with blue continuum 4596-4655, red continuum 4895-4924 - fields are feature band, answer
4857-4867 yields 0.221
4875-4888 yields 0.056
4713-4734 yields -0.007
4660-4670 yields 0.064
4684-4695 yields 0.013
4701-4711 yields -0.010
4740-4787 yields -0.026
